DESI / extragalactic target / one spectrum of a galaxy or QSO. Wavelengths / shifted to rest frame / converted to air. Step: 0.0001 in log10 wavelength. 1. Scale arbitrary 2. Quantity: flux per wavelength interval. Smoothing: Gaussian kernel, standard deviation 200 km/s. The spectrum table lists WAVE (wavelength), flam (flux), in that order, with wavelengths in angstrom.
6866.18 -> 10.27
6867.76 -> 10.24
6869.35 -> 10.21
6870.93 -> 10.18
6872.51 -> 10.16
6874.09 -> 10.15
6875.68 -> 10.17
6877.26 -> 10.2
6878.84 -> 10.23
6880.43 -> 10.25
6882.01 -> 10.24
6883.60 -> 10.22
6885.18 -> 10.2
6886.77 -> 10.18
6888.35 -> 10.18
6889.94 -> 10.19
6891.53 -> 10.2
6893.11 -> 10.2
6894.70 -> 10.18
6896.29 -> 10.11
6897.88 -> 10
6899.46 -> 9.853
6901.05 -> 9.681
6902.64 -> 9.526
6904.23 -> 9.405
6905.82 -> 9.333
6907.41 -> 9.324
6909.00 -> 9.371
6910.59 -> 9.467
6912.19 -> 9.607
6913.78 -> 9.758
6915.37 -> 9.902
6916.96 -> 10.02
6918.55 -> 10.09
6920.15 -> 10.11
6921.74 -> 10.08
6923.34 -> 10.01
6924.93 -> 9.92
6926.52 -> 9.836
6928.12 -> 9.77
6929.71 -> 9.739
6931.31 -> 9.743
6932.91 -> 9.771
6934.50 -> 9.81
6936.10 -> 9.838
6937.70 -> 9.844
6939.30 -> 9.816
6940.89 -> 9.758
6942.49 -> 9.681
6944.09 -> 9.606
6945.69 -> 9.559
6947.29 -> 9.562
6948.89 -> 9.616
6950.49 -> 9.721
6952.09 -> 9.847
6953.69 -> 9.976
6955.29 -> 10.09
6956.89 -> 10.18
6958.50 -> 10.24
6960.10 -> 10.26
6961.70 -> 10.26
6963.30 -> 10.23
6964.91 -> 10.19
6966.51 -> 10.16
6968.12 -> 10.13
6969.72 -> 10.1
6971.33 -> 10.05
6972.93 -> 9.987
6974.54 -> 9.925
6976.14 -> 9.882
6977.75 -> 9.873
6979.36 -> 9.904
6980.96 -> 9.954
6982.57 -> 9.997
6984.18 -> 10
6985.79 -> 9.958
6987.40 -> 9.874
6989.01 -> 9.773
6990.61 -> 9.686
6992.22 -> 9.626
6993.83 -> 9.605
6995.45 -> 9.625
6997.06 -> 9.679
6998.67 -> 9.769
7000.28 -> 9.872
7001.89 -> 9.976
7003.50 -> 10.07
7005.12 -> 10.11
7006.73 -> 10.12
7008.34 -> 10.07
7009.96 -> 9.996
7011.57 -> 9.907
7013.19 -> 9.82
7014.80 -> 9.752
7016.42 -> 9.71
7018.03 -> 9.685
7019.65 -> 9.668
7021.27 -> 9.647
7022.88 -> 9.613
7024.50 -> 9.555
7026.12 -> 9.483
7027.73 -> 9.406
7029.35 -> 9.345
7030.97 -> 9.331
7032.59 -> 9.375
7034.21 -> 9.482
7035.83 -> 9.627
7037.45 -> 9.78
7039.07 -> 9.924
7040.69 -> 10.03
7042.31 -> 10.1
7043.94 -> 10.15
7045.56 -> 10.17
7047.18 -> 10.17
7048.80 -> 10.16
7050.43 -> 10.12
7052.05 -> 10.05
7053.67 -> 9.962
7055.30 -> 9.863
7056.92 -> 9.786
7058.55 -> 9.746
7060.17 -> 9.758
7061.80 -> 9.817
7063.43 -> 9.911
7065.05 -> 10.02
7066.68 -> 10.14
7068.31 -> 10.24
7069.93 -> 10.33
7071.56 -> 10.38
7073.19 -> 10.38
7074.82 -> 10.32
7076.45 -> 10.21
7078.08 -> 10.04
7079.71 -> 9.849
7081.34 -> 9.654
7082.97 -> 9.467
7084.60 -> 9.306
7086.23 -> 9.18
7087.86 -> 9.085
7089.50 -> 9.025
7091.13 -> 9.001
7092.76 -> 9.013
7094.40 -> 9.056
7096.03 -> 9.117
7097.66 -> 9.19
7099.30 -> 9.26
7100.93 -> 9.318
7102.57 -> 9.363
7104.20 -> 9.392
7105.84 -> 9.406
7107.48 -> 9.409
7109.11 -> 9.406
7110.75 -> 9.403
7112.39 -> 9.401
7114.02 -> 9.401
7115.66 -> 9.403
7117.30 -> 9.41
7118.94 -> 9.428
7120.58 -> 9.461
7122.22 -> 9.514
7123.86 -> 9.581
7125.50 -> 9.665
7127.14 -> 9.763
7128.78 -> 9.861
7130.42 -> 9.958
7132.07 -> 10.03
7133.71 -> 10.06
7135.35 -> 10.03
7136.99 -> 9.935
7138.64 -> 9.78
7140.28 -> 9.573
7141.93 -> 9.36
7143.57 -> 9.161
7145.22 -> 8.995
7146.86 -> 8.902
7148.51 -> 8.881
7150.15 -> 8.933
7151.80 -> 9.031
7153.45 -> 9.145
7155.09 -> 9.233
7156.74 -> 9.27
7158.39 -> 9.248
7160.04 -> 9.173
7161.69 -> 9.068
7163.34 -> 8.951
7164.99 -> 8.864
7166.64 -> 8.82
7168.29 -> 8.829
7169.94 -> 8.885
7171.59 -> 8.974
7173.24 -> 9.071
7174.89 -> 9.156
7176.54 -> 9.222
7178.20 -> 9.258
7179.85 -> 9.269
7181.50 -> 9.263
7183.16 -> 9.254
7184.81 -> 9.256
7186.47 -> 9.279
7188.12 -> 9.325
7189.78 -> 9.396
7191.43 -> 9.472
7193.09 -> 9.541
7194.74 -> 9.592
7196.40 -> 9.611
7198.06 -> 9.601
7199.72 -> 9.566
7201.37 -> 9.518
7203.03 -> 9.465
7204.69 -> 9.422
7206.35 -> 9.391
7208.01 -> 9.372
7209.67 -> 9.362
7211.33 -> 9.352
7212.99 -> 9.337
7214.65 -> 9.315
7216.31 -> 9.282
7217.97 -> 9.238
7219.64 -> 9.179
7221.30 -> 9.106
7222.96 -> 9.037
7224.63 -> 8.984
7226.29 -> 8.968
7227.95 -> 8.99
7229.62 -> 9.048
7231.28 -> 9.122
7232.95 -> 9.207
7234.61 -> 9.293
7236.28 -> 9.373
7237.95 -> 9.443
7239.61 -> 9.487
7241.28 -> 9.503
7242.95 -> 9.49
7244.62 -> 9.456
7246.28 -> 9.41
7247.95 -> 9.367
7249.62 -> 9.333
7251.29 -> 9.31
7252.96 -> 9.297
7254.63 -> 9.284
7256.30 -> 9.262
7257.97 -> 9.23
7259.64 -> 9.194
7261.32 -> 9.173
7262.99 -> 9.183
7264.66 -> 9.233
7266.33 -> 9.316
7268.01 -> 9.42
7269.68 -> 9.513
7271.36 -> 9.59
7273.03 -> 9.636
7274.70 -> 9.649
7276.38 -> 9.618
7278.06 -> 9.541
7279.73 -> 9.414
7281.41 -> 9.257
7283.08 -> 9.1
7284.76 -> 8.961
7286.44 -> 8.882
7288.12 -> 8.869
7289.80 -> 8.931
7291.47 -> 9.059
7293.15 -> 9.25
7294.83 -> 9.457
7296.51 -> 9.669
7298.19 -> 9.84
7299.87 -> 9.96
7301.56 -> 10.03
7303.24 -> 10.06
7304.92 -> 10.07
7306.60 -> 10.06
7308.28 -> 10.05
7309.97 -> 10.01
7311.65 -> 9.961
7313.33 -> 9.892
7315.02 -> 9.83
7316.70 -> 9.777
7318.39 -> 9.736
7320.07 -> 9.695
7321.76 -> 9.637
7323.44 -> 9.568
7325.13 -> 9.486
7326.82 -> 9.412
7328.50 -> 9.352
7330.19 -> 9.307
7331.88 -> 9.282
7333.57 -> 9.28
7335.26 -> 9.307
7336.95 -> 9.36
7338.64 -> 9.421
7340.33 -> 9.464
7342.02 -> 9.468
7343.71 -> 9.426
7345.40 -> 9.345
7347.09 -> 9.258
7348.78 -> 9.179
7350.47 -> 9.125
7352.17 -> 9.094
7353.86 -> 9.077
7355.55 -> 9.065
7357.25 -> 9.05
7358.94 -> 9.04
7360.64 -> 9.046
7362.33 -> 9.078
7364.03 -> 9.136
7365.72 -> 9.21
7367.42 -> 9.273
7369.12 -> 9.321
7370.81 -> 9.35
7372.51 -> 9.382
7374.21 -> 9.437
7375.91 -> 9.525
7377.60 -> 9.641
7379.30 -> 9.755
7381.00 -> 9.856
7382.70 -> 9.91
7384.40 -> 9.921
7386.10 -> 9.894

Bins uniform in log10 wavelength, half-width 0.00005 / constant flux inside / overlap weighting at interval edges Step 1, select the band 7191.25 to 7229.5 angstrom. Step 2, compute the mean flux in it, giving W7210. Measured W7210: 9.33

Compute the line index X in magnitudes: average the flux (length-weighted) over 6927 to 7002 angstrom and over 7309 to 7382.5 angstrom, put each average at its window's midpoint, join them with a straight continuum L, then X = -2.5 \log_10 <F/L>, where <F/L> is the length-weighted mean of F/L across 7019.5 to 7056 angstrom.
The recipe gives 0.00 mag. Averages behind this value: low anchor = 9.88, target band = 9.79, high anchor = 9.42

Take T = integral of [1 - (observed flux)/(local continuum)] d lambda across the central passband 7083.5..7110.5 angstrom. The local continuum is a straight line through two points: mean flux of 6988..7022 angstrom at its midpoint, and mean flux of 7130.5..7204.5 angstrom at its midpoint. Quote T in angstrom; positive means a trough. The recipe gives 0.9 angstrom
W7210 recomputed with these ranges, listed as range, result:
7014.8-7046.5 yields 9.69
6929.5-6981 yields 9.92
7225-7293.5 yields 9.28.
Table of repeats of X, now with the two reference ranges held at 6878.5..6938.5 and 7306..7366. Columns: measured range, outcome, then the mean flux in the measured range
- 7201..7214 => 0.02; 9.4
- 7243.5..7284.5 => 0.02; 9.36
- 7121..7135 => -0.02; 9.8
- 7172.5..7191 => 0.04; 9.26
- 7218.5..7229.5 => 0.06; 9.04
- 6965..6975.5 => -0.03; 10.1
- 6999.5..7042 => 0.00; 9.75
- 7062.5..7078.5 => -0.05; 10.2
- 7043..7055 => -0.04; 10.1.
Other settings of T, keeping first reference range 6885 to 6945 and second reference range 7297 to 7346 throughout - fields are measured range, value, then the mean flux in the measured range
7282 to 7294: 0.82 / 9.02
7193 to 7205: 0.21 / 9.55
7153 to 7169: 1.10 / 9.06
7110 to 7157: 1.32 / 9.47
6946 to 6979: -0.63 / 10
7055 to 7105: 0.60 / 9.65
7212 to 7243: 1.52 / 9.23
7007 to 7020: -0.06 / 9.84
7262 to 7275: 0.34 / 9.44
